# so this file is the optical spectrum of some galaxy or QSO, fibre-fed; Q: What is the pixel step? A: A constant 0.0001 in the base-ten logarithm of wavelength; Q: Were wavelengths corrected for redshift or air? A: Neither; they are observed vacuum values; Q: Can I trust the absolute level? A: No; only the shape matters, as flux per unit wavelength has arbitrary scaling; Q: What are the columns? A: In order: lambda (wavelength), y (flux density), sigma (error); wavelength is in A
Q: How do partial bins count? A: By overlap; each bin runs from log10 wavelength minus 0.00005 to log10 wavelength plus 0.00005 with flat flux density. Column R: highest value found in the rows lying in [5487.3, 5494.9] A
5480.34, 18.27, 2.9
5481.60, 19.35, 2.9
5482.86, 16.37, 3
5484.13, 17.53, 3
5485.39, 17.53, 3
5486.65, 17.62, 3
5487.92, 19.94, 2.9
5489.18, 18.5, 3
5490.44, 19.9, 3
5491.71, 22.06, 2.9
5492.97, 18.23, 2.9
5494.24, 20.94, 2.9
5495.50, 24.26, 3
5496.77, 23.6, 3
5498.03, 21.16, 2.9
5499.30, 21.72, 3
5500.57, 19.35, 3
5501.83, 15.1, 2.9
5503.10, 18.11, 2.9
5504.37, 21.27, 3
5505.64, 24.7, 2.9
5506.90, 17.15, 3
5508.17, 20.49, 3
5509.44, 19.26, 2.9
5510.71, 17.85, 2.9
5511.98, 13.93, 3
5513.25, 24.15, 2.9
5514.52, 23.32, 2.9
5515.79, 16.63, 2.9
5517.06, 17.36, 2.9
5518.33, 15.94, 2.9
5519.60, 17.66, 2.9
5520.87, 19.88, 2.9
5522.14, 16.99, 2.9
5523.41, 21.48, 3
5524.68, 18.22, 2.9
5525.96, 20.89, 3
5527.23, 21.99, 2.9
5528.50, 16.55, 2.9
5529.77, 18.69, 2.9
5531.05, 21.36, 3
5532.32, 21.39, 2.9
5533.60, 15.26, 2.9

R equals 22.06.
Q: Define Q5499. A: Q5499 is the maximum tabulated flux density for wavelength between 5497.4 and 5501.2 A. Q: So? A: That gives 21.72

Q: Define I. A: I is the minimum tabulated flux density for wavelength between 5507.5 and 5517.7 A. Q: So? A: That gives 13.93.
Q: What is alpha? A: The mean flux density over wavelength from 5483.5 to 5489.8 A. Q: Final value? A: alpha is 18.2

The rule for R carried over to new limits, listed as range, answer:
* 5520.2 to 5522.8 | 19.88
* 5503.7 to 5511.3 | 24.7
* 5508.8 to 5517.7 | 24.15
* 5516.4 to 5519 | 17.36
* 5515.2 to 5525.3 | 21.48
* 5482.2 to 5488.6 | 19.94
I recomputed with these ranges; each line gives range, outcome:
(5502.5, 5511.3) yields 17.15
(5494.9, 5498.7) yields 21.16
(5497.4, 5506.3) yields 15.1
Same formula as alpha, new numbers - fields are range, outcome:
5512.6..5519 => 19.5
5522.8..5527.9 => 20.6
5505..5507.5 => 21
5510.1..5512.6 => 15.9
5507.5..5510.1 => 19.8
